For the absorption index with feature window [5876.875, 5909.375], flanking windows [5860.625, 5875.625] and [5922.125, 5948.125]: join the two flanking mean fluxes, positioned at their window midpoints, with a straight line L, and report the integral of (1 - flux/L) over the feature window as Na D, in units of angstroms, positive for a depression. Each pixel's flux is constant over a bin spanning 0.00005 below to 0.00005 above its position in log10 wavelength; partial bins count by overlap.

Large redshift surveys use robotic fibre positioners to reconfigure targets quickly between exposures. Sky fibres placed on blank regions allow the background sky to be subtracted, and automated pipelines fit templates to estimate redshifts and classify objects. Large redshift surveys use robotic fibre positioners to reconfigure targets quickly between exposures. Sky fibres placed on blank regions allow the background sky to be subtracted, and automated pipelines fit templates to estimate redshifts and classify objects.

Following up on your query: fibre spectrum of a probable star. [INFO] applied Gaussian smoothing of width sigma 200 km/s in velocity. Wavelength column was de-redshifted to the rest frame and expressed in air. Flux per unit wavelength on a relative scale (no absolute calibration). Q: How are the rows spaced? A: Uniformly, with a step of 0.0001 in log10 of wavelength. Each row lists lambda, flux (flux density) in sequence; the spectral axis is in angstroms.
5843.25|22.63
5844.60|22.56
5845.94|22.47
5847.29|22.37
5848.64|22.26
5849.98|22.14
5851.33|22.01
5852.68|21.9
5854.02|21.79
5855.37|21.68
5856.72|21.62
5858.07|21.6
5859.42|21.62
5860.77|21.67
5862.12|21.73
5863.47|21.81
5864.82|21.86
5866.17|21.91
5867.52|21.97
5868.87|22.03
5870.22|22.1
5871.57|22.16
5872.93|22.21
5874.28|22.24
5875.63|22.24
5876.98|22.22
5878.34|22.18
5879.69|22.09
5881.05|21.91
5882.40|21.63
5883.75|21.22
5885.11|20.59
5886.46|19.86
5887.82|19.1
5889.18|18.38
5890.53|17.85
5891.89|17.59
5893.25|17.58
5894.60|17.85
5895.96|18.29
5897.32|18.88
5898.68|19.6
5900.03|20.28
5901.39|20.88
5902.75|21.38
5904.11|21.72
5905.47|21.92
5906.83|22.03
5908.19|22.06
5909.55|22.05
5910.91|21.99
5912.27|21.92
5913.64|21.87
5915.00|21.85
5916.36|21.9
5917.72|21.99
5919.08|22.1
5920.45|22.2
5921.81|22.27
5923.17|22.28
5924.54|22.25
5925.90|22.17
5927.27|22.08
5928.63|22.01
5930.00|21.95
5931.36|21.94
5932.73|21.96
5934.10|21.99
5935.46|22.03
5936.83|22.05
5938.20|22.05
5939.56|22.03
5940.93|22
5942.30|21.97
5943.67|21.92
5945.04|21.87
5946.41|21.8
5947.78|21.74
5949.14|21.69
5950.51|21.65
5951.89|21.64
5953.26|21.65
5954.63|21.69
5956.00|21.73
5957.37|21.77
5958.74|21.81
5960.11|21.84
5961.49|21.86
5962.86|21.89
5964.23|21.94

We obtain 2.5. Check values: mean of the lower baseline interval 22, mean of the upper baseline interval 22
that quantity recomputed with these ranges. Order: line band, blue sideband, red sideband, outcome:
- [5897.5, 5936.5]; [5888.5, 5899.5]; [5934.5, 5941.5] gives -2.98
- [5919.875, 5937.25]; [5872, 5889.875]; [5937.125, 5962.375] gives -0.36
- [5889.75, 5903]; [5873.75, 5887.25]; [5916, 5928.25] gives 1.74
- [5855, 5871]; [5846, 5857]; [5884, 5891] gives -0.50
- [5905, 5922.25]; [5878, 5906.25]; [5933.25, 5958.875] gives -1.05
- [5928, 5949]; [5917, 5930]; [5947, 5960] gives -0.01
